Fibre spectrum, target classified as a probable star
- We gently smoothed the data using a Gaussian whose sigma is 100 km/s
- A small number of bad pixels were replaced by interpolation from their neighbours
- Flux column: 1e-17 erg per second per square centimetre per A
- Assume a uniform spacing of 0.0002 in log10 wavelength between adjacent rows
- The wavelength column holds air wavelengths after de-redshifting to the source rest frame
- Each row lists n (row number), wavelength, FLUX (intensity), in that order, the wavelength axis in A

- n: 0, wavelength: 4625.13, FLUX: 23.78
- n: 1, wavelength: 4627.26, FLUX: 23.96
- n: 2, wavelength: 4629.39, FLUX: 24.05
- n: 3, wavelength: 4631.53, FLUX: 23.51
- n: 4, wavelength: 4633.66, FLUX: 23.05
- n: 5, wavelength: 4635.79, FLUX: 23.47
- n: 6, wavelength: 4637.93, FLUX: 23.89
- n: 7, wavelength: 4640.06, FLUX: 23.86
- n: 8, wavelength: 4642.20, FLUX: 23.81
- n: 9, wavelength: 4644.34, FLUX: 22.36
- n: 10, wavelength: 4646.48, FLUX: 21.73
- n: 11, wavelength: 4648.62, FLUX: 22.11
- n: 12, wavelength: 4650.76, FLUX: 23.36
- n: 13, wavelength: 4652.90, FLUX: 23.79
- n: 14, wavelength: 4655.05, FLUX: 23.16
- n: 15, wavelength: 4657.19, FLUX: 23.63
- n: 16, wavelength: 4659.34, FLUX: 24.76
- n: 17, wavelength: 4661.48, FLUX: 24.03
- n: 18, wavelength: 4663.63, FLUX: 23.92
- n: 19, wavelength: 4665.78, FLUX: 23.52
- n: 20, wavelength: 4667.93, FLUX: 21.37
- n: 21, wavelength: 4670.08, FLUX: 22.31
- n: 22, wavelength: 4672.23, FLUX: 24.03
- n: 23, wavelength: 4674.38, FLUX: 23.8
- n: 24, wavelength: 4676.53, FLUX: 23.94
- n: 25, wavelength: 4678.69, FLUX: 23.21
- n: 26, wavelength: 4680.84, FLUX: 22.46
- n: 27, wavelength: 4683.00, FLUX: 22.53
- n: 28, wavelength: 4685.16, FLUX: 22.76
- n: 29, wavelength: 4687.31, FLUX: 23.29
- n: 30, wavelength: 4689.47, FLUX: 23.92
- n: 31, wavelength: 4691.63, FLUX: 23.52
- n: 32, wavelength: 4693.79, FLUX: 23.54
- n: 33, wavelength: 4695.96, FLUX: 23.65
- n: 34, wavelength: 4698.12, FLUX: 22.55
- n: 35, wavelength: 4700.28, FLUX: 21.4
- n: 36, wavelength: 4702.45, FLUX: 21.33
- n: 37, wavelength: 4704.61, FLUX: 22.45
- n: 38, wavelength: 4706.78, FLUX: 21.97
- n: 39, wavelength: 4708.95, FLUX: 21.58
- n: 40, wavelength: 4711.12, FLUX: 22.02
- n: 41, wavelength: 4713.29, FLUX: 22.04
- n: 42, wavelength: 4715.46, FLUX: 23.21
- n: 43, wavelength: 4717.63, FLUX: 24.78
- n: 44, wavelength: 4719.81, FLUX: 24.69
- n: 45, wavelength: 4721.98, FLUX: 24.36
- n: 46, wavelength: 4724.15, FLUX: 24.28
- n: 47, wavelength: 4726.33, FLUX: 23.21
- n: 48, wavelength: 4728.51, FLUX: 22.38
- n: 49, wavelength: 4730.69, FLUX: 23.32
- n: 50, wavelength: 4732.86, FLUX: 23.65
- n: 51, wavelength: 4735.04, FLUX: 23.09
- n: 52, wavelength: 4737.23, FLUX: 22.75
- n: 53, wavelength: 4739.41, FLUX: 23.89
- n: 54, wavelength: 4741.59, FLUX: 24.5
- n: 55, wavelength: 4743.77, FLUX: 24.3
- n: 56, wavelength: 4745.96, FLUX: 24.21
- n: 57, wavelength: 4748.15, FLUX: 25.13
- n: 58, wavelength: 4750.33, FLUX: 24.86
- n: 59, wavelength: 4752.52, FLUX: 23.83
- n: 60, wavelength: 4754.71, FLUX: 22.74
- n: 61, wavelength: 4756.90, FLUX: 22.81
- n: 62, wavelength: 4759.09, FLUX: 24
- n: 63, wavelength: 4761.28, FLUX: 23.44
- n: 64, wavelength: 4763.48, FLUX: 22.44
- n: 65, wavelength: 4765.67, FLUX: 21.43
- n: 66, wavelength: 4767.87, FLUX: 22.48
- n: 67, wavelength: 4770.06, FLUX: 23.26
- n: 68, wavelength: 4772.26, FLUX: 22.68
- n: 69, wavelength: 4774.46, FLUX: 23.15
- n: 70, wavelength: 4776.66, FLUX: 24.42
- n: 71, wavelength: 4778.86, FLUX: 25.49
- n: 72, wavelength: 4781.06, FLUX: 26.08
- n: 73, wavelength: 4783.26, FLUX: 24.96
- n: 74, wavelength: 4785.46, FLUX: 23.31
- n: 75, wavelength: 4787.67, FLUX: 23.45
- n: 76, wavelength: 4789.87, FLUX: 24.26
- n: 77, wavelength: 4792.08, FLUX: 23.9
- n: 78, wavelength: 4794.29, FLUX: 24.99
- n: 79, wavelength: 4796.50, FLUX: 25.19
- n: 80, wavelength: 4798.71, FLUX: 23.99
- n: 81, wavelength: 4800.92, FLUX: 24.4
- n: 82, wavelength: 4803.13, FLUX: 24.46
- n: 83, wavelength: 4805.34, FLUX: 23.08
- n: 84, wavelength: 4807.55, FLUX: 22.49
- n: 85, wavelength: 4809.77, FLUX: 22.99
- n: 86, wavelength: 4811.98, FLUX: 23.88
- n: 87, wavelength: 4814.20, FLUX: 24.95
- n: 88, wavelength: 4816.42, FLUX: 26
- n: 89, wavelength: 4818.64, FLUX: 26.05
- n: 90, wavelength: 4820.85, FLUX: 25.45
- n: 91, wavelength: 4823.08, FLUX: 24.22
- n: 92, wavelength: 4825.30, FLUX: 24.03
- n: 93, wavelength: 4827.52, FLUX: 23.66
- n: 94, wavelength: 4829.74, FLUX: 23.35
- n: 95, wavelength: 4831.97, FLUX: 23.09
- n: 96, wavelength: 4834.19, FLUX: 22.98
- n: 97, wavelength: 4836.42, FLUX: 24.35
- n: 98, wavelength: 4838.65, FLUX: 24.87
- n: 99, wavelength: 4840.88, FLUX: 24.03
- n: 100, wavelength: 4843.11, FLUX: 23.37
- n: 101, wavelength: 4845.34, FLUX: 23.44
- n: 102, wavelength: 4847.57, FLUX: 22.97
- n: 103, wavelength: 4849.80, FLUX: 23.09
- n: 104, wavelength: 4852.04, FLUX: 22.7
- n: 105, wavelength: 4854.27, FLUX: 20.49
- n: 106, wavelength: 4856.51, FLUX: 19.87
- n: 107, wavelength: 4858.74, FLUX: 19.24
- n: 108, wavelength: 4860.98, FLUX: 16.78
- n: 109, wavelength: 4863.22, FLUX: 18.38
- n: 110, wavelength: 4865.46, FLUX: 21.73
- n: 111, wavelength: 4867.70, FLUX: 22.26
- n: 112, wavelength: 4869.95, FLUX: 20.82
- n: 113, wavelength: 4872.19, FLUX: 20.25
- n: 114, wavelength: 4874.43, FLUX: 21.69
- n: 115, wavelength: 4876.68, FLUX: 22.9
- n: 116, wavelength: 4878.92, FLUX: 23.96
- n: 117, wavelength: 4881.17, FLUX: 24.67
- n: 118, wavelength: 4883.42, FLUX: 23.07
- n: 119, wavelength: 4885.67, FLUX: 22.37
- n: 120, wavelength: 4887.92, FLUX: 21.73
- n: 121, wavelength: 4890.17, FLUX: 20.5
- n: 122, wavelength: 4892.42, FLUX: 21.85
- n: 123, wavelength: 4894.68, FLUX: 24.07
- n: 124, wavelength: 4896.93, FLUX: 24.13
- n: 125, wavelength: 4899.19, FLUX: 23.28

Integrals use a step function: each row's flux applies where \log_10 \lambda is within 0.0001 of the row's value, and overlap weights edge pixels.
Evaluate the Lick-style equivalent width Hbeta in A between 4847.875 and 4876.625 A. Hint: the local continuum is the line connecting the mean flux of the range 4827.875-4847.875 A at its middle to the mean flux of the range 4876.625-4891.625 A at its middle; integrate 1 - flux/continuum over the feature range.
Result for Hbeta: 3.0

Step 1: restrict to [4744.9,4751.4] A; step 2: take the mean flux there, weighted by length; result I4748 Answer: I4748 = 24.7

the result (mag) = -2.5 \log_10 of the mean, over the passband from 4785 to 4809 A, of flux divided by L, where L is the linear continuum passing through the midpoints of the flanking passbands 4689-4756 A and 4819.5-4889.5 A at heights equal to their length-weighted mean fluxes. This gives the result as -0.05 mag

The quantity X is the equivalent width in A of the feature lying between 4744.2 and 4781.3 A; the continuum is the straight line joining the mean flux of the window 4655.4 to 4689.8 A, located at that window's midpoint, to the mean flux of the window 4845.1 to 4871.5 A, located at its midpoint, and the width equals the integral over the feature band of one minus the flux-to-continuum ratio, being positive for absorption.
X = -2.5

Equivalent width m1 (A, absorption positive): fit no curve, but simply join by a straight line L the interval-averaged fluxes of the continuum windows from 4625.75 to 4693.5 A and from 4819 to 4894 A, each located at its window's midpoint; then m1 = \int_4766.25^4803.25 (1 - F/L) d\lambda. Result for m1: -2.2 A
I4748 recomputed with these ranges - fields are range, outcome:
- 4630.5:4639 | 23.5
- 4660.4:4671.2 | 23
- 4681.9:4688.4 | 22.9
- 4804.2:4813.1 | 23.1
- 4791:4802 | 24.5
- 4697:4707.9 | 22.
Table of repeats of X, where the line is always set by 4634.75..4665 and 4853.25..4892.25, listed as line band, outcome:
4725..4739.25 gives -0.3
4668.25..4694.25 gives -0.1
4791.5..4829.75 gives -4.3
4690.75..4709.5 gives 0.4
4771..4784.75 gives -1.4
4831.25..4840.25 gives -0.9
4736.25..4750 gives -1.0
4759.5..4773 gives -0.2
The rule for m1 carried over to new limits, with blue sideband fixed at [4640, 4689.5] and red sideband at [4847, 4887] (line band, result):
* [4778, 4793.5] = -1.6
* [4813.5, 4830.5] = -2.2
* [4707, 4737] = -0.7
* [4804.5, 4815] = -0.7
